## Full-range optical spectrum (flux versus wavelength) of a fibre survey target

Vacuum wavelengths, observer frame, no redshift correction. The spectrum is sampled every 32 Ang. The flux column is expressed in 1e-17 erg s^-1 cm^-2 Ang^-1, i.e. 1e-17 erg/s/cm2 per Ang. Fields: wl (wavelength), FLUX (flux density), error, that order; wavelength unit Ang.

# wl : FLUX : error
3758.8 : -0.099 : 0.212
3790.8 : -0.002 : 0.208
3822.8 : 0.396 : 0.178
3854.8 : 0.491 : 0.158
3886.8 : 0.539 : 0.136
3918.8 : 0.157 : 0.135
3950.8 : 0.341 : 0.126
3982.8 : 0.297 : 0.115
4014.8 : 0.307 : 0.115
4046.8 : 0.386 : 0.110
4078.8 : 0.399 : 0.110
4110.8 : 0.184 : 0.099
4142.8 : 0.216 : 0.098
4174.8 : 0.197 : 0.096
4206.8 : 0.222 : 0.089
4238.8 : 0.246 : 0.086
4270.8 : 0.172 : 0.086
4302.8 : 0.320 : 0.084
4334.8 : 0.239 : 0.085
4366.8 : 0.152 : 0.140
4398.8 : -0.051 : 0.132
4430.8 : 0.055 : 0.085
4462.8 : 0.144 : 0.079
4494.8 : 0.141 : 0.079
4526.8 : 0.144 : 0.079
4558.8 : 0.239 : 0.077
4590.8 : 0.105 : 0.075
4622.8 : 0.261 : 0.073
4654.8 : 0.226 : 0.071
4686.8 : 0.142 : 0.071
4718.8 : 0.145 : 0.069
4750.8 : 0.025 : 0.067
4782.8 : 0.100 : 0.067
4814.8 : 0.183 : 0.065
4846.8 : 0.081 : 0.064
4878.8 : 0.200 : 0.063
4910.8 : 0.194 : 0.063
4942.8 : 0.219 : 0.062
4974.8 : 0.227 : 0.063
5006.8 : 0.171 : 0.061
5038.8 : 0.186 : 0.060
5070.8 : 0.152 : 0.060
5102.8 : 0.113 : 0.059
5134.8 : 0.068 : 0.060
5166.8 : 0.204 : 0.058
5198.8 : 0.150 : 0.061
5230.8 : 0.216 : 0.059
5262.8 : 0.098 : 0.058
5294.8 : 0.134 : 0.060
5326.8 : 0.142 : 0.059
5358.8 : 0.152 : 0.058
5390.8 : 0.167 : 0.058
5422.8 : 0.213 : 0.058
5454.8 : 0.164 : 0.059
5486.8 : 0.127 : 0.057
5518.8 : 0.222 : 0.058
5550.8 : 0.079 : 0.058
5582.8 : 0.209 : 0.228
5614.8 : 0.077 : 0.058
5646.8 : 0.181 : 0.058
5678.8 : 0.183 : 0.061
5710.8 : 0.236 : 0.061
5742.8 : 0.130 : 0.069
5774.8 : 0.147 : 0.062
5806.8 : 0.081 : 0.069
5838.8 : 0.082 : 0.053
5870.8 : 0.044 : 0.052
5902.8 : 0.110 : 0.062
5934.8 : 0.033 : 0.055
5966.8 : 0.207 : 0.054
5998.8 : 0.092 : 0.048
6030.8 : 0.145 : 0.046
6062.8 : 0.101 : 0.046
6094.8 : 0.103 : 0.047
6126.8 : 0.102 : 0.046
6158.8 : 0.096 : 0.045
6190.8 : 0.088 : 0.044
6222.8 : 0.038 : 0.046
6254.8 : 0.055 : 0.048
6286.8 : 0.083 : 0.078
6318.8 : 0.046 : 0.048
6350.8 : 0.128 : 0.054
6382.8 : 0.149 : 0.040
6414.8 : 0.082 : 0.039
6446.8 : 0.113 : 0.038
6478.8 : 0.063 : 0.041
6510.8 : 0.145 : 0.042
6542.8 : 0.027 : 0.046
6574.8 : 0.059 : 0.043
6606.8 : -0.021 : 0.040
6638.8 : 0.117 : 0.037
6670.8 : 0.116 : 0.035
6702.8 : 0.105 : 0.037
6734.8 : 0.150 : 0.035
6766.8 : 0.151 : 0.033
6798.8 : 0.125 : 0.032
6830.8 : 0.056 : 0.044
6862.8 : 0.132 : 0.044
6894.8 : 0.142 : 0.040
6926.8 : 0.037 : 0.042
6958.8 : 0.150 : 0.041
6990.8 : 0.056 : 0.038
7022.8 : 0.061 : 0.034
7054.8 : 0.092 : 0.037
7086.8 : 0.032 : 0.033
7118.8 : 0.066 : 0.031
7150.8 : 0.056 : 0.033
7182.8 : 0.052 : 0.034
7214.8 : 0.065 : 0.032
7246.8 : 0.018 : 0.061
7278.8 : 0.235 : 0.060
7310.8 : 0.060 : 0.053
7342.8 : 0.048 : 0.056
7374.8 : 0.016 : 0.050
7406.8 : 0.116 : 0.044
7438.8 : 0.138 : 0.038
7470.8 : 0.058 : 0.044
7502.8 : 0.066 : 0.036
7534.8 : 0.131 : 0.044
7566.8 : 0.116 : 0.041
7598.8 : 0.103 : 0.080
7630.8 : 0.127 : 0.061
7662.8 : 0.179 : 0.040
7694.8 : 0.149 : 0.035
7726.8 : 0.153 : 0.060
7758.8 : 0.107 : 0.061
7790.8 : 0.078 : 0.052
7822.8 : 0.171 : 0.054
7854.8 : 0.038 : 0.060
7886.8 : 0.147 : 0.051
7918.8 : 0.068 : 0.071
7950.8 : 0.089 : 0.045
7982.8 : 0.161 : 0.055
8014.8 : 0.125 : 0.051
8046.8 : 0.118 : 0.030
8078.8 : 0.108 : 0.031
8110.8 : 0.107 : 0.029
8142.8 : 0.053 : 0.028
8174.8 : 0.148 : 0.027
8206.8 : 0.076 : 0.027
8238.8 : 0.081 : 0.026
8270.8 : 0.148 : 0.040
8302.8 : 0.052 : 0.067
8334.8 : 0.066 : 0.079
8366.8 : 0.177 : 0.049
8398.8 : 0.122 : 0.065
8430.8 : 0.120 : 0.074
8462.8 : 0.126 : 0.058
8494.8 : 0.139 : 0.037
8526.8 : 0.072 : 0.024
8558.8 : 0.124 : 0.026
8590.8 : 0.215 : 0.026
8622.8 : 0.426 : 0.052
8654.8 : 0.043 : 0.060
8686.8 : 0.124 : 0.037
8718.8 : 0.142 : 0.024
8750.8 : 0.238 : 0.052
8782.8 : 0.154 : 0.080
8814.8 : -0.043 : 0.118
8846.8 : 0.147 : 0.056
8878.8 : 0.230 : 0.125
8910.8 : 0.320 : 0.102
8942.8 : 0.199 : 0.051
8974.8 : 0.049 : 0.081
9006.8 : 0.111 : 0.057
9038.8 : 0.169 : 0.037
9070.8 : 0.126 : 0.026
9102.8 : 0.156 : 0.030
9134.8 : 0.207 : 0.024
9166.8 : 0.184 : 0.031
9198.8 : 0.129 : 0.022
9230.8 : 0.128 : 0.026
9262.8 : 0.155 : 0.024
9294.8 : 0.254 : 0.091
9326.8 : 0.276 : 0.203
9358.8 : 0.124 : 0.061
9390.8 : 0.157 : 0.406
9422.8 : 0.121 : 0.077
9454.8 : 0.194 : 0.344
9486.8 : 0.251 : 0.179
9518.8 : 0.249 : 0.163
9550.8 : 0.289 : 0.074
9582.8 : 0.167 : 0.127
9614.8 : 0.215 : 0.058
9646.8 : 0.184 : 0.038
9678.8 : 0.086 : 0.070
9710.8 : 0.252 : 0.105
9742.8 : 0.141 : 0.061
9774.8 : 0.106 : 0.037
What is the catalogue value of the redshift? 1.309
